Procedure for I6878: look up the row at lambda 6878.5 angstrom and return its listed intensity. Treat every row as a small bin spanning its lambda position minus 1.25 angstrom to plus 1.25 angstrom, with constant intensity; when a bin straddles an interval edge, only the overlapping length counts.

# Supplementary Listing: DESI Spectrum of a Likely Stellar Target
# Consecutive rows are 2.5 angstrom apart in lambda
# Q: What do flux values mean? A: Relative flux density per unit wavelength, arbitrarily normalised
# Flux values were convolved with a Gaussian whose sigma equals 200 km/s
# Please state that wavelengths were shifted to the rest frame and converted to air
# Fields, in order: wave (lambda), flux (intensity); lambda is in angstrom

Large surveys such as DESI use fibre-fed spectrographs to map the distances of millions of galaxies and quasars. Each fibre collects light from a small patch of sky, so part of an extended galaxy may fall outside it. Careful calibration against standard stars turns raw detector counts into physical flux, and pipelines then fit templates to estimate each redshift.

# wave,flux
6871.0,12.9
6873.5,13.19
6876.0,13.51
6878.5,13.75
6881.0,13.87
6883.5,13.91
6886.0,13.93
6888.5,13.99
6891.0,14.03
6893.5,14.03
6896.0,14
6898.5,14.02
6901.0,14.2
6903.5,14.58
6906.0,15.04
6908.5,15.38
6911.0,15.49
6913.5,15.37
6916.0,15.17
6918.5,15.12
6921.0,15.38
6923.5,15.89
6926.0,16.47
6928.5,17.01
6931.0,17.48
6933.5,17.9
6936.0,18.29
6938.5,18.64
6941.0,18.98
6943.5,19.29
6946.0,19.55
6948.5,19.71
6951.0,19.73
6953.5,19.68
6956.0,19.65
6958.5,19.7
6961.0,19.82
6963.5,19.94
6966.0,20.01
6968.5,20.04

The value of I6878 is 13.75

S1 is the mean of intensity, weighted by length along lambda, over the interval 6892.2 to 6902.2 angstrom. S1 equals 14.1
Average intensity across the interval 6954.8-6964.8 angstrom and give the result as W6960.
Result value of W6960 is 19.8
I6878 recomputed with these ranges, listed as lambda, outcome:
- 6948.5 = 19.71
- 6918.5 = 15.12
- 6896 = 14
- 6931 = 17.48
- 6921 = 15.38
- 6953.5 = 19.68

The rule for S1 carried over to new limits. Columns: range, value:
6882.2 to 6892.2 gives 14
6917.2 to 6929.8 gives 16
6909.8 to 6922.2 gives 15.3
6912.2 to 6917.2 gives 15.3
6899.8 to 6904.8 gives 14.4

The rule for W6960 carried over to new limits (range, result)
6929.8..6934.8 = 17.7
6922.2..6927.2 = 16.2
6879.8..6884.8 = 13.9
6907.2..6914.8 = 15.4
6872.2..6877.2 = 13.3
